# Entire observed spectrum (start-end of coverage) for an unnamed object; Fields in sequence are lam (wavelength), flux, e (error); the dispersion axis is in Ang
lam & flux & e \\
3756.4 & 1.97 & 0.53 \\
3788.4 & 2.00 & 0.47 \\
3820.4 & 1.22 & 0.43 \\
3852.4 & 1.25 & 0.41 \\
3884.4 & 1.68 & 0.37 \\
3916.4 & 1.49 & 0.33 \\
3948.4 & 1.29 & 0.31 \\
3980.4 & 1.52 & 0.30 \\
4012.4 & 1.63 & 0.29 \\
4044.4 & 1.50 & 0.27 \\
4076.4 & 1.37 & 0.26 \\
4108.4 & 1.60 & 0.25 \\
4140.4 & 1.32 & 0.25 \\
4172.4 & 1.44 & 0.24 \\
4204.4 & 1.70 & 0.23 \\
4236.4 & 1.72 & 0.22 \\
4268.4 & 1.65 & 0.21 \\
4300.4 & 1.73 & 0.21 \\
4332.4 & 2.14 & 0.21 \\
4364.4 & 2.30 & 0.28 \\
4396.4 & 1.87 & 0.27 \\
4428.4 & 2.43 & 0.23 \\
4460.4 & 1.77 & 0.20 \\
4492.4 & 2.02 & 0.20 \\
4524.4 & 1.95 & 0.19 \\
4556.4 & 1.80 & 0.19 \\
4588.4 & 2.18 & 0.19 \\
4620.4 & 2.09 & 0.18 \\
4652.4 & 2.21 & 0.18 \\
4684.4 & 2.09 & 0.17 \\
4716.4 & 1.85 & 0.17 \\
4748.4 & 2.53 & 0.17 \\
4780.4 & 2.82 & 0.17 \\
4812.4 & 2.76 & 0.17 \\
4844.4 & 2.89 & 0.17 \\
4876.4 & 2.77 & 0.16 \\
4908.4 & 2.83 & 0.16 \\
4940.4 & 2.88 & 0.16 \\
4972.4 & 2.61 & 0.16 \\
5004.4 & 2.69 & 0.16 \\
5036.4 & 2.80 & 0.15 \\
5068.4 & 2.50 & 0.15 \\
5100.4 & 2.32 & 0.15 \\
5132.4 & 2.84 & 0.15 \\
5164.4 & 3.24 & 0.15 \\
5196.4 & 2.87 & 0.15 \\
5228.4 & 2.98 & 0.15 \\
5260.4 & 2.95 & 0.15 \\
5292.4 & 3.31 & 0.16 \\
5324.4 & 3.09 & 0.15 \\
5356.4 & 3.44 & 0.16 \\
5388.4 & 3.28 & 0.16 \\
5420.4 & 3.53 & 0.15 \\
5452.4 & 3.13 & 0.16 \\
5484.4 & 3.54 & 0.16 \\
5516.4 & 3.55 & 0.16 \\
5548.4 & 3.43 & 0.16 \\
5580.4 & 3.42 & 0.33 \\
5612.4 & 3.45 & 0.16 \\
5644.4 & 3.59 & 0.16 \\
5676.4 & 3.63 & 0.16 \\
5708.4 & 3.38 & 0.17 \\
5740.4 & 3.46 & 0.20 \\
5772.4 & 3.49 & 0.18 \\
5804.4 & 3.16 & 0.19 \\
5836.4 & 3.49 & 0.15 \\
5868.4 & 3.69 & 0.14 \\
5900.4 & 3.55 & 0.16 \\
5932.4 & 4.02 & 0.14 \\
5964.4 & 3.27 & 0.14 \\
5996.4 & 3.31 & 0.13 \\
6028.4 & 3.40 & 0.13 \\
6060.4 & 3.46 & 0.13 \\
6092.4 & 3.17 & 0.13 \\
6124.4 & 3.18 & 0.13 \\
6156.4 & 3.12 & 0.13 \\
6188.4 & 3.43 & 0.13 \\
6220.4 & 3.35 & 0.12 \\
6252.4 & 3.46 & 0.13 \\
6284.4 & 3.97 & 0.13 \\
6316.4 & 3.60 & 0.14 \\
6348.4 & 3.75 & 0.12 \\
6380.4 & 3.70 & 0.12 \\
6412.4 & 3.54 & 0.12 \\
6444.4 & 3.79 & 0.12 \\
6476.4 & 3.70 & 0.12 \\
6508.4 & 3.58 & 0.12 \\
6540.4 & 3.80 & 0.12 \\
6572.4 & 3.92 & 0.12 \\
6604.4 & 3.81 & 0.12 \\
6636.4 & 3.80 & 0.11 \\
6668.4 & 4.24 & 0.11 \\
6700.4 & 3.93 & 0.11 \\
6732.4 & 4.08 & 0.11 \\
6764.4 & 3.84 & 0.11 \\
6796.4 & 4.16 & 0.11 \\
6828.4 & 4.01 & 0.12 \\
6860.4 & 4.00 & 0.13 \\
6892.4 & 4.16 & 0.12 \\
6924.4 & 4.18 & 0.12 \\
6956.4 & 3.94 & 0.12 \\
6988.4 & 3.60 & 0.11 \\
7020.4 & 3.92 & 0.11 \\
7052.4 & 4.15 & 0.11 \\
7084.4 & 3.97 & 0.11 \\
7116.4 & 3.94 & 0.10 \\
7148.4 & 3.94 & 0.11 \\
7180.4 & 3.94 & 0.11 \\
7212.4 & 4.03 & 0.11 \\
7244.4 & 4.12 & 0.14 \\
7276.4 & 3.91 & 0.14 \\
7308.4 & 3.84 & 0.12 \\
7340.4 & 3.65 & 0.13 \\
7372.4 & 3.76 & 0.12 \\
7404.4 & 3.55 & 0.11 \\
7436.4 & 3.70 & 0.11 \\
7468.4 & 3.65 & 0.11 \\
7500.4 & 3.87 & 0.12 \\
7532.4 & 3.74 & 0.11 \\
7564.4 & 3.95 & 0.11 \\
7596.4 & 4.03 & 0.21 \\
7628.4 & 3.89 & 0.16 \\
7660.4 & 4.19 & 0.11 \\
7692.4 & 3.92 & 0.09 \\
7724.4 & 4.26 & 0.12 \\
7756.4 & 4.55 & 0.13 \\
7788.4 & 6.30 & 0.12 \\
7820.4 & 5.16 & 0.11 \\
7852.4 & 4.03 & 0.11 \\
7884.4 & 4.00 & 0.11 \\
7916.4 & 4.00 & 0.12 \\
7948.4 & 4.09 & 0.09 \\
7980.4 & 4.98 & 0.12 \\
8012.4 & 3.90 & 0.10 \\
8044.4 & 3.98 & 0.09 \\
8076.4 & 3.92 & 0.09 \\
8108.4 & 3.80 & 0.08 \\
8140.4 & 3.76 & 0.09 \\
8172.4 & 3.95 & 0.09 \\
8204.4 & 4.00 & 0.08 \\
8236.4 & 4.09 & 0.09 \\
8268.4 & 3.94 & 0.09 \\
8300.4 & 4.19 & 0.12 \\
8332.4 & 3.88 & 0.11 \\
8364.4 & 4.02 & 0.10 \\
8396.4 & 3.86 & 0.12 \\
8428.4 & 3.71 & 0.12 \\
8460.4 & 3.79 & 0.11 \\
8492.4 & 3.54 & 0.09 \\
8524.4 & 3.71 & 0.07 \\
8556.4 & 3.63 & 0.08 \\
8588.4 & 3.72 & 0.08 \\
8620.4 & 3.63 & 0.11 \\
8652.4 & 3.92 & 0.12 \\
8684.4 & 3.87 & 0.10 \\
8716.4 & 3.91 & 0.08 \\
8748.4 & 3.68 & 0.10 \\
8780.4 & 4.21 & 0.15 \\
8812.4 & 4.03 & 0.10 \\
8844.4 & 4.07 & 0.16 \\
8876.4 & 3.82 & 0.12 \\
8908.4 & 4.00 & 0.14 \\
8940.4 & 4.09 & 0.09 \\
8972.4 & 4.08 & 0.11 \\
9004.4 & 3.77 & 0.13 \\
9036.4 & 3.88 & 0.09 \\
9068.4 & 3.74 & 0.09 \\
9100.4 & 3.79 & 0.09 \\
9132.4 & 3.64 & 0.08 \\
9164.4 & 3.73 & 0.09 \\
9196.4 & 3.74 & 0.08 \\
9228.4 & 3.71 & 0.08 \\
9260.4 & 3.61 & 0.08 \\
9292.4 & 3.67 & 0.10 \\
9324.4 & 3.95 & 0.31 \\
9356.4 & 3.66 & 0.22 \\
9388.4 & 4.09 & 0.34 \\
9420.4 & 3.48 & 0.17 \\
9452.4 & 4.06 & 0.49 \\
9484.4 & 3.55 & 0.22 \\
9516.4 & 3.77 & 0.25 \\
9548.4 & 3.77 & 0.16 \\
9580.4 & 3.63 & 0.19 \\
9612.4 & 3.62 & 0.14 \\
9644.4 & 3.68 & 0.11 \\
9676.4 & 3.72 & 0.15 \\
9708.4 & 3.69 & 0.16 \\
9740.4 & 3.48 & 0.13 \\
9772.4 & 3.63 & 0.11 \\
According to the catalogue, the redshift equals 0.19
